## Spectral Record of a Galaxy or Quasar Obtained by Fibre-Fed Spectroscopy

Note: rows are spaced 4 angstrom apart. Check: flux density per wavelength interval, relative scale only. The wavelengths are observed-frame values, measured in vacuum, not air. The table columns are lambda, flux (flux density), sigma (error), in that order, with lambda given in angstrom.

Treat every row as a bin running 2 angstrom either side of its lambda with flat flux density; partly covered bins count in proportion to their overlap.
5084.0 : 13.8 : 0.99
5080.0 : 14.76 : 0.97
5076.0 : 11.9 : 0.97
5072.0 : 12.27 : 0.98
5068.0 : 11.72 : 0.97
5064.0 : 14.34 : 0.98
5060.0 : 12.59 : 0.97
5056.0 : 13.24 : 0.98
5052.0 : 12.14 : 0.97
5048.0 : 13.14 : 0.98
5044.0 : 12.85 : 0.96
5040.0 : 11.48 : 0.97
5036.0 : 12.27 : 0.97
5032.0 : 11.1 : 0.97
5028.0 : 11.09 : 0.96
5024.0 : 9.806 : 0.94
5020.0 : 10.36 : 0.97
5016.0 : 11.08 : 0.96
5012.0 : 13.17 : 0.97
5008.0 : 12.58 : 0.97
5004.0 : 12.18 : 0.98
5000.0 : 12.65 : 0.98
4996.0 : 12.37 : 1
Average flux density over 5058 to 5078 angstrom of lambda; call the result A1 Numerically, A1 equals 12.6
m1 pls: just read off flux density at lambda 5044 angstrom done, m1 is 12.85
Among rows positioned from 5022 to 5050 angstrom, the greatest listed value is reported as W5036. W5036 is 13.14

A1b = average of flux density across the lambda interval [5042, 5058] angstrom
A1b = 12.8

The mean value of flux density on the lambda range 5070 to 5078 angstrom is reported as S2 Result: 12.1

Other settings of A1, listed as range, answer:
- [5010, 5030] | 11.1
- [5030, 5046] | 11.9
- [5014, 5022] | 10.7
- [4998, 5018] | 12.3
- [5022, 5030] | 10.4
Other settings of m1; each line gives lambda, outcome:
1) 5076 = 11.9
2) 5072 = 12.27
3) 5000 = 12.65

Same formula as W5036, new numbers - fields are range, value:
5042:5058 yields 13.24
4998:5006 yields 12.65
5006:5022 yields 13.17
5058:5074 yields 14.34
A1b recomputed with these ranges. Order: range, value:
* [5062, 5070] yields 13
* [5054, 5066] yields 13.4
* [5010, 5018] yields 12.1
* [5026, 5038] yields 11.5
